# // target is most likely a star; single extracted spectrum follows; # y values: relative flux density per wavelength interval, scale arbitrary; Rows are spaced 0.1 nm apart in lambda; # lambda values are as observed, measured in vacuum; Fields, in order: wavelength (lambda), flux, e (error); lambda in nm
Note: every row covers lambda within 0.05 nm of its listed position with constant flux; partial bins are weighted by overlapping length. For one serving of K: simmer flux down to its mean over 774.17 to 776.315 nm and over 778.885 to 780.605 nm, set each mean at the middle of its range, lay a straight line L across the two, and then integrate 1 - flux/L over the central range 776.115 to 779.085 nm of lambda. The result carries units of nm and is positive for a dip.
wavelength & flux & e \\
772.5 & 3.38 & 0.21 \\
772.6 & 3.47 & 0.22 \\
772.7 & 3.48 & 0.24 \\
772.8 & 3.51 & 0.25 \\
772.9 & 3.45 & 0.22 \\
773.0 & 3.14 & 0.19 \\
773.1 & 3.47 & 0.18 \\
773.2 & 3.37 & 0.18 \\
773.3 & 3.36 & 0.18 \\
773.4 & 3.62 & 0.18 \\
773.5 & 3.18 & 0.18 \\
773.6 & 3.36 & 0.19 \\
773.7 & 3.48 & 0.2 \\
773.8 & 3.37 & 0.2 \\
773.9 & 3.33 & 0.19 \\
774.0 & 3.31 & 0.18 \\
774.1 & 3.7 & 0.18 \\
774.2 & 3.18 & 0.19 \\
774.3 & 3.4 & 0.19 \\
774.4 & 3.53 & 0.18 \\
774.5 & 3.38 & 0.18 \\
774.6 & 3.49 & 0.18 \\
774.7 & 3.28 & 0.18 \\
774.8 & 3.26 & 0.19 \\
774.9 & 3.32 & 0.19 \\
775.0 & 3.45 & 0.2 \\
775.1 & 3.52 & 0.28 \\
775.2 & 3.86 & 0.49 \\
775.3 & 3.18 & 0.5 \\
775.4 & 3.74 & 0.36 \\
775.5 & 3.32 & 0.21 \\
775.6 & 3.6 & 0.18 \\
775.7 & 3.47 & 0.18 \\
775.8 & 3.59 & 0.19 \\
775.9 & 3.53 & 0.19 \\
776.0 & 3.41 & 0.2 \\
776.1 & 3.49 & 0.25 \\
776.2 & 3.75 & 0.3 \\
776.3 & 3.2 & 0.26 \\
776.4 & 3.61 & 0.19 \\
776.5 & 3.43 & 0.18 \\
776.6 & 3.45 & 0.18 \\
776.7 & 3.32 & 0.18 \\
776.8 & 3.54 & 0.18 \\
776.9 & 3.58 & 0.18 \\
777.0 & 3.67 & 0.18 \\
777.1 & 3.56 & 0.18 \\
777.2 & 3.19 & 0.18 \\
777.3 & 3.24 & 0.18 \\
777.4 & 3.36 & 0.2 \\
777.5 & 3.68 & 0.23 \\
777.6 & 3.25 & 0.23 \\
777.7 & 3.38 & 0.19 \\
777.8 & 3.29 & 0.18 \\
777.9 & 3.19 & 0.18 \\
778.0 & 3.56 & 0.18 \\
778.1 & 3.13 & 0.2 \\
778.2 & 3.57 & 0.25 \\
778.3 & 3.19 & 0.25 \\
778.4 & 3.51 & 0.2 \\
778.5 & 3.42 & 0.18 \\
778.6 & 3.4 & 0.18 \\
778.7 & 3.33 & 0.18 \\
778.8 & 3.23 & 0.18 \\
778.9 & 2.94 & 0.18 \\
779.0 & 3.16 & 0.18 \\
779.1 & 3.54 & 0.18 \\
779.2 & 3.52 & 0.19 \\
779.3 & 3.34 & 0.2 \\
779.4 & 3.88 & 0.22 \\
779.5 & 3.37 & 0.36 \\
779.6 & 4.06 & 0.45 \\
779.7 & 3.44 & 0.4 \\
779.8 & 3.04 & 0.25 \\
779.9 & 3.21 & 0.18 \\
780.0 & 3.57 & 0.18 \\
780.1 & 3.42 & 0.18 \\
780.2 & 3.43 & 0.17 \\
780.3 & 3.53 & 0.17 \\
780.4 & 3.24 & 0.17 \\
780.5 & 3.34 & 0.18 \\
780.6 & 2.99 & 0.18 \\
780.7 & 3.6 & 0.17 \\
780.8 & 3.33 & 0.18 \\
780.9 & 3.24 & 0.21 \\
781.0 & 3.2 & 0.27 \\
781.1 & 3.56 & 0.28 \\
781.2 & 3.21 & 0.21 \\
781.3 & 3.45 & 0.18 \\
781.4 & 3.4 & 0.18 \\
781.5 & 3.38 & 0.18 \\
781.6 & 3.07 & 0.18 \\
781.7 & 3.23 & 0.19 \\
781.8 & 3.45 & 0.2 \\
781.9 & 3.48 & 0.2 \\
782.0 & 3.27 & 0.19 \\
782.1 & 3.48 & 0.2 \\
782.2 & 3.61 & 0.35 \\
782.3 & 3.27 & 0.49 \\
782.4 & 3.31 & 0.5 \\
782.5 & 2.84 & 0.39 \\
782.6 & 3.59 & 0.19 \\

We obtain 0.04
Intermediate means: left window 3.46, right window 3.41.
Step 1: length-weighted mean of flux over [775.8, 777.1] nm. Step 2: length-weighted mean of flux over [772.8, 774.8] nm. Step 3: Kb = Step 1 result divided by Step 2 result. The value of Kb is 1.0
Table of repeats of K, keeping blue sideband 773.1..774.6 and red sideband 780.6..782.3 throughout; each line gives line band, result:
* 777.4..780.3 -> -0.02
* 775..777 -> -0.07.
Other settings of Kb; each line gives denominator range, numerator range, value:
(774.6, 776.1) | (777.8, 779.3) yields 0.96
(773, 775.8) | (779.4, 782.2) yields 0.99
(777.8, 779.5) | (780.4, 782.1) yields 0.99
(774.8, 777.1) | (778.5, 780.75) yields 0.97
